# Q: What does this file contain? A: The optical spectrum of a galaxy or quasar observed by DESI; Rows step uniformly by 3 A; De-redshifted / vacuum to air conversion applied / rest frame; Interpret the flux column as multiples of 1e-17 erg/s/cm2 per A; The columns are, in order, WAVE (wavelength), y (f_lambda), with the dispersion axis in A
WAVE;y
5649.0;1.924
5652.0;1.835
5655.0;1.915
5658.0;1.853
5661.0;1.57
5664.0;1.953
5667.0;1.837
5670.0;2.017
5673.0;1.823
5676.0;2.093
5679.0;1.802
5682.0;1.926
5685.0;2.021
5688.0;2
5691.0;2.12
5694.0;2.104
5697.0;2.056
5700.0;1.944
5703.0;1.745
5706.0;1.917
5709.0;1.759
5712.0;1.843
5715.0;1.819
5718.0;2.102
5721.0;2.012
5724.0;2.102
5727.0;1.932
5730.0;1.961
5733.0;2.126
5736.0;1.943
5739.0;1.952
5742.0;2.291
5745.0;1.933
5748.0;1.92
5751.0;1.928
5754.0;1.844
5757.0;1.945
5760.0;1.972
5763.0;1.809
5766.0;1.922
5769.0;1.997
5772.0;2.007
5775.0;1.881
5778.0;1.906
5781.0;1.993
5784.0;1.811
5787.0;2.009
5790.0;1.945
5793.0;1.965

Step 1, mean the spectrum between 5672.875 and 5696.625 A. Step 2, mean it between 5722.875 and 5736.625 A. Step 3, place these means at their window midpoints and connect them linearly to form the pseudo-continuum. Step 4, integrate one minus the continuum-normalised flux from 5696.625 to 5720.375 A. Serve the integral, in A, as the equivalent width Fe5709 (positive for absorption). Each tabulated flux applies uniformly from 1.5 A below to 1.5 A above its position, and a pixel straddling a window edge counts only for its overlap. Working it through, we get 1.33 A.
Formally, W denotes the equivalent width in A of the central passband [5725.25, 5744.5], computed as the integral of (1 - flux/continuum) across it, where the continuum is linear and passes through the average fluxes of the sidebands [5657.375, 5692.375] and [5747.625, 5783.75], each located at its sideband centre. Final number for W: -1.1 A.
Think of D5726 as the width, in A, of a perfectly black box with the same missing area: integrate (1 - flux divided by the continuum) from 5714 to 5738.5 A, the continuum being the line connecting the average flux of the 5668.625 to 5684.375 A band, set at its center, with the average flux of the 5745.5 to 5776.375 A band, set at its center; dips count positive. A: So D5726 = -0.9 A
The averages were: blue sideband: 1.94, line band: 2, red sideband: 1.92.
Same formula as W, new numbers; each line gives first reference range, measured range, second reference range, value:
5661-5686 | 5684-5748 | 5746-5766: -2.53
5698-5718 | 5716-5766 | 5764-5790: -2.20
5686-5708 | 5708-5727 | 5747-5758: 0.08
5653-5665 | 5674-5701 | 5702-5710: -2.82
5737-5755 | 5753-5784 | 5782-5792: 0.45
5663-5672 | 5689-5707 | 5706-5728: -0.46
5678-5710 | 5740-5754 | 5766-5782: -0.33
